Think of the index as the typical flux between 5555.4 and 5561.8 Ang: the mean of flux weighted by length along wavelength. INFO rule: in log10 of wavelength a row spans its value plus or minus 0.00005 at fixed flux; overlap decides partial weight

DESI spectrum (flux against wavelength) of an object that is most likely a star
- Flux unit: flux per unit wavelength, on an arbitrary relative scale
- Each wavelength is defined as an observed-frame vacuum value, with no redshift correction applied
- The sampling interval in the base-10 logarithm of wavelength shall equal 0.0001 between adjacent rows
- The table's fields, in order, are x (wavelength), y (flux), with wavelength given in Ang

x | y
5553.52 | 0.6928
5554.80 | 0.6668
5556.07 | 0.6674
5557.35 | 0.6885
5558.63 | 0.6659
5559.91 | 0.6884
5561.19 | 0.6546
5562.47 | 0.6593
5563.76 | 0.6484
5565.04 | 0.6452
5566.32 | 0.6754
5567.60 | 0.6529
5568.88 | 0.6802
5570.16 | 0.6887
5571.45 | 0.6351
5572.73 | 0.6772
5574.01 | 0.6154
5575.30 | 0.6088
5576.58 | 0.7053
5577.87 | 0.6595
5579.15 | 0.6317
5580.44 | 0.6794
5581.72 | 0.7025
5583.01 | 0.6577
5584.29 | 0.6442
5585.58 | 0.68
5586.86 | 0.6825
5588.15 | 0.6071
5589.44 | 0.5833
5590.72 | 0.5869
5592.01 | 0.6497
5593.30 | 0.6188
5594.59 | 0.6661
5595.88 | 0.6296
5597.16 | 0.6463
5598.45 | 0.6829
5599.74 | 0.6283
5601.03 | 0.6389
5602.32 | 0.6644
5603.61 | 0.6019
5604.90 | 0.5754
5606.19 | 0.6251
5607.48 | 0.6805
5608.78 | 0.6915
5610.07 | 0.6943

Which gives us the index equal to 0.674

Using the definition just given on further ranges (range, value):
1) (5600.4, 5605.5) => 0.621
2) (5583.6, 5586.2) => 0.662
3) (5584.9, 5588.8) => 0.656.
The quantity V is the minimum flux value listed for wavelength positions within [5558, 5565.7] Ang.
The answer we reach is 0.6452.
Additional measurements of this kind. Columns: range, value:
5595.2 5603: 0.6283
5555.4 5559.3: 0.6659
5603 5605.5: 0.5754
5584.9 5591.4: 0.5833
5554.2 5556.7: 0.6668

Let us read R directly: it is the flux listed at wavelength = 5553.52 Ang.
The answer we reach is 0.6928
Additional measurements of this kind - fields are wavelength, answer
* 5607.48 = 0.6805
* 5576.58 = 0.7053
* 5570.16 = 0.6887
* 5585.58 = 0.68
